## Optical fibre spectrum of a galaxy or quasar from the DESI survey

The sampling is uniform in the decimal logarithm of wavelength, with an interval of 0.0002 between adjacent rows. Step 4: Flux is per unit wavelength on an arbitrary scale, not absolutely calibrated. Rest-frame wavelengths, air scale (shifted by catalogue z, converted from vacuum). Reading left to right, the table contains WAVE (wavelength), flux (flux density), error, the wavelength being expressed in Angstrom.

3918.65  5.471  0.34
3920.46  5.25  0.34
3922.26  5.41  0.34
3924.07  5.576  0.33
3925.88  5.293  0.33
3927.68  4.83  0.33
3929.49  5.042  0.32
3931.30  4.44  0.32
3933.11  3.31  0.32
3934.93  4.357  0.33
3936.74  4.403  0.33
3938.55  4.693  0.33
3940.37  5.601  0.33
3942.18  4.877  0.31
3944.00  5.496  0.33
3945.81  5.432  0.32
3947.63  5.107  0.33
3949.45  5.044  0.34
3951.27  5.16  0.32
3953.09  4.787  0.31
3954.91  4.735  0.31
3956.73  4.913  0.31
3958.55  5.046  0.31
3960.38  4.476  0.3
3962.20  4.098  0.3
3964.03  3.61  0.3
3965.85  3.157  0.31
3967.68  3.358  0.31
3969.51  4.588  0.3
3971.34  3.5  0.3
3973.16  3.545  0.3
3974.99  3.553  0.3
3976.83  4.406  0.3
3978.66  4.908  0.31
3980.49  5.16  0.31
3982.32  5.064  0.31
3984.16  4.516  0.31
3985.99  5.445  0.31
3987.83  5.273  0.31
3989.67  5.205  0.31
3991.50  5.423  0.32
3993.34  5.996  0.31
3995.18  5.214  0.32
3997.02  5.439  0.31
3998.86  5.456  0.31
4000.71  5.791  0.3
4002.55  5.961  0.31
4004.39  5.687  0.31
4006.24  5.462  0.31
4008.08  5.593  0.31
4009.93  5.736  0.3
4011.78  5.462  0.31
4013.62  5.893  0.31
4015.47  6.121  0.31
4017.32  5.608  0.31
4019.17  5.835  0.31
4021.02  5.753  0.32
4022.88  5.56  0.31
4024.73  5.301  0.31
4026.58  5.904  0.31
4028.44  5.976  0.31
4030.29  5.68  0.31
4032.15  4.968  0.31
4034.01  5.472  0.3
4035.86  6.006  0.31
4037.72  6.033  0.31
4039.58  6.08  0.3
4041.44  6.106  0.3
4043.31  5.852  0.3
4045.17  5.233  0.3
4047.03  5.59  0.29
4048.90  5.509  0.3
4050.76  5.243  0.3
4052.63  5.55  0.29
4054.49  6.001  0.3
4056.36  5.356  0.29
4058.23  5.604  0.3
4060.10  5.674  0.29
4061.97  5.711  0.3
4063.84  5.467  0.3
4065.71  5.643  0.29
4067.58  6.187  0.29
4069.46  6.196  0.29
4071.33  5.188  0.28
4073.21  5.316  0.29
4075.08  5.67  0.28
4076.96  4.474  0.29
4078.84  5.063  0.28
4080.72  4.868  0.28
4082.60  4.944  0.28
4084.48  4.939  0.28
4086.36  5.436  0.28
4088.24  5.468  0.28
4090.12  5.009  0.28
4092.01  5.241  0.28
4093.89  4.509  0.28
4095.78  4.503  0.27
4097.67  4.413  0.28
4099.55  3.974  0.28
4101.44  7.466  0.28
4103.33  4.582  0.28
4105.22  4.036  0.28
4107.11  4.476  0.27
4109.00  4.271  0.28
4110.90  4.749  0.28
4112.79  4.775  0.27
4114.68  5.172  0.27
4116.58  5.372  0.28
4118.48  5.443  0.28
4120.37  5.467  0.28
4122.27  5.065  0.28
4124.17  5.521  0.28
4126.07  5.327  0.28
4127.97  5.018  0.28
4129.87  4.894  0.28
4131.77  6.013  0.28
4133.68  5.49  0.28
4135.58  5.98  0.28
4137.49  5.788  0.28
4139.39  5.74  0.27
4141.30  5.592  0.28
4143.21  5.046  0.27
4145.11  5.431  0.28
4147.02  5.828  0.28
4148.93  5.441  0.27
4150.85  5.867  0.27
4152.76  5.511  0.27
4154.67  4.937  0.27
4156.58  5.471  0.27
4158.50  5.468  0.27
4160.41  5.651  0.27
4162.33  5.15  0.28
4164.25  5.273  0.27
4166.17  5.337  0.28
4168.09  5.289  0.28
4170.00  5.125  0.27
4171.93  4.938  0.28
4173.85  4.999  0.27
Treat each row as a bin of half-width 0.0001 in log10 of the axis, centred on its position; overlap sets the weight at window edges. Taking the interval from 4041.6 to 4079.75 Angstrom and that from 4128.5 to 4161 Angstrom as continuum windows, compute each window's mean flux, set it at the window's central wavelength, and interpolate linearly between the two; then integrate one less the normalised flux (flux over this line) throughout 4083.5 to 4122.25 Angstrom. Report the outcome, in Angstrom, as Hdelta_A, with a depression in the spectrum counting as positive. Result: 4.0 Angstrom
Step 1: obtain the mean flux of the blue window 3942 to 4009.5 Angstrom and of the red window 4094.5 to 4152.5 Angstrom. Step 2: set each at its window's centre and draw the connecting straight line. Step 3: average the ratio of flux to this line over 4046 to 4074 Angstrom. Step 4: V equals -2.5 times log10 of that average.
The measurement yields -0.11 mag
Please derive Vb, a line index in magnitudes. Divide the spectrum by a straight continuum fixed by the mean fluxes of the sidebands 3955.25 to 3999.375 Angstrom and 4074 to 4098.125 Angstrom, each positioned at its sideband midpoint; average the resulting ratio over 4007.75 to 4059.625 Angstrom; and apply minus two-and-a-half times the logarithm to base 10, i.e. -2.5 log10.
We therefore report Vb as -0.18 mag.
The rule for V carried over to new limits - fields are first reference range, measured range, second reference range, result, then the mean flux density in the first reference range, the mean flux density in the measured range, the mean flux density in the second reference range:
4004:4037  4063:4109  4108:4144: 0.069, 5.67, 5.11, 5.3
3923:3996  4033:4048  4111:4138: -0.153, 4.72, 5.79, 5.35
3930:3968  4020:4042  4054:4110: -0.157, 4.6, 5.73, 5.18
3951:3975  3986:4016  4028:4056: -0.145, 4.18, 5.6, 5.68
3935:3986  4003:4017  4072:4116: -0.210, 4.58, 5.71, 4.93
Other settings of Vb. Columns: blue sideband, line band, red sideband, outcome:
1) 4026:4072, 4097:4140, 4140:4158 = 0.07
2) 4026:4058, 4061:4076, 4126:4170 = -0.01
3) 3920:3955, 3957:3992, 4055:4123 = 0.13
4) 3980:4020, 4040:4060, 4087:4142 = -0.05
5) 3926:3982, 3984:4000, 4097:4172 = -0.15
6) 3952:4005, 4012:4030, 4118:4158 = -0.16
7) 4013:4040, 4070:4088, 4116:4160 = 0.10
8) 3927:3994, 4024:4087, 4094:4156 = -0.12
